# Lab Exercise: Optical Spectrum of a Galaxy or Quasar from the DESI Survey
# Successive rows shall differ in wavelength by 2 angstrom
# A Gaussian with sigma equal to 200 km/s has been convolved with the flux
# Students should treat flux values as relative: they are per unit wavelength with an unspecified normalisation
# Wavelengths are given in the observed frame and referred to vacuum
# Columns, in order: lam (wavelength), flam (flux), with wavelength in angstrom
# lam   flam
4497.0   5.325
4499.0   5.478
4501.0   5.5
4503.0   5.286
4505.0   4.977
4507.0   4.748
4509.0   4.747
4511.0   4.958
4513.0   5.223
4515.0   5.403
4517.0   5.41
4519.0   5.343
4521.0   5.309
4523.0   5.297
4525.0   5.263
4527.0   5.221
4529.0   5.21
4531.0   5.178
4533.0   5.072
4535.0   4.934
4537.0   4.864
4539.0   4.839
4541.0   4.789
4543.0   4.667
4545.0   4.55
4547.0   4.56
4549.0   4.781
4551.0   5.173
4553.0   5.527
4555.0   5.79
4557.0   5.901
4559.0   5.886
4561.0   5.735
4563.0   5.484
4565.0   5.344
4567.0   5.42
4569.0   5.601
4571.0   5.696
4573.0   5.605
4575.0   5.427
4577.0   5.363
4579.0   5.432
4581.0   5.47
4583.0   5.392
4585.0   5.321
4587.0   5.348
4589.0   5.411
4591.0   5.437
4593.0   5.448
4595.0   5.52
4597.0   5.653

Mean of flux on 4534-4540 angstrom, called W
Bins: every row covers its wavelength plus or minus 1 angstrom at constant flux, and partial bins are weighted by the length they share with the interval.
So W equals 4.88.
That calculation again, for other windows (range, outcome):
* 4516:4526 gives 5.32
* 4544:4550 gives 4.63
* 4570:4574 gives 5.65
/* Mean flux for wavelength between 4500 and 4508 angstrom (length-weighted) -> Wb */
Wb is 5.13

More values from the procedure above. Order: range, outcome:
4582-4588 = 5.35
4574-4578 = 5.39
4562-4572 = 5.51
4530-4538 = 5.01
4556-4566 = 5.67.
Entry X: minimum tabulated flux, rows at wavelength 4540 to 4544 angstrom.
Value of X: 4.667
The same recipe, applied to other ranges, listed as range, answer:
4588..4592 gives 5.411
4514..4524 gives 5.297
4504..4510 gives 4.747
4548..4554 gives 4.781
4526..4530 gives 5.21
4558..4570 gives 5.344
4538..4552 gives 4.55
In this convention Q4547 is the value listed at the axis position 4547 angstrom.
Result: 4.56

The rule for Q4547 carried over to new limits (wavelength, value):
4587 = 5.348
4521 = 5.309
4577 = 5.363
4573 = 5.605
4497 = 5.325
